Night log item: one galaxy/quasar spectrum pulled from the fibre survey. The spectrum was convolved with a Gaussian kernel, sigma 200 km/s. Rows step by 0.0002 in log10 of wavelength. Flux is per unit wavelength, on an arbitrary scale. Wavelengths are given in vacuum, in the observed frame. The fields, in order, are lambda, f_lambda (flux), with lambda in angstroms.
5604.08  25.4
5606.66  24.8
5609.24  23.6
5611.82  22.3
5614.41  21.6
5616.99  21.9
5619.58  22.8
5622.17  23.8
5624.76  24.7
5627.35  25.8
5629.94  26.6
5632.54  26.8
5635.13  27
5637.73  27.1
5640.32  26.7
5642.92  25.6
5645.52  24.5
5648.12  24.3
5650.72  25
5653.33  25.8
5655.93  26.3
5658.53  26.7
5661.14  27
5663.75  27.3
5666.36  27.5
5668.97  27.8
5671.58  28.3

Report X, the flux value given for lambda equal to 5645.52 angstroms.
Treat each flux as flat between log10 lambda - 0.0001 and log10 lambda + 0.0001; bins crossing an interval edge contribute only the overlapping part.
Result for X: 24.5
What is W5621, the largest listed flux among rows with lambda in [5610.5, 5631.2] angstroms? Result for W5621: 26.6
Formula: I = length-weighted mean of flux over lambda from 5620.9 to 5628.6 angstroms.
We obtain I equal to 24.8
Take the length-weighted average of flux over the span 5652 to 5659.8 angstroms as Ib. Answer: 26.3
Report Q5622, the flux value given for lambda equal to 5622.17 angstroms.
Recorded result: 23.8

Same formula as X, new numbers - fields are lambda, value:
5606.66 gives 24.8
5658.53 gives 26.7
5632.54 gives 26.8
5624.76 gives 24.7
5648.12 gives 24.3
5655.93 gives 26.3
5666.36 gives 27.5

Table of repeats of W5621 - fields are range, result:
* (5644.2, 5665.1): 27.3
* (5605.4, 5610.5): 24.8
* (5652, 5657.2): 26.3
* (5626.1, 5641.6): 27.1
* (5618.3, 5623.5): 23.8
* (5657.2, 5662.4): 27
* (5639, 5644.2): 26.7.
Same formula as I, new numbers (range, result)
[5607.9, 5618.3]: 22.4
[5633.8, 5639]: 27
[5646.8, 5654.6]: 25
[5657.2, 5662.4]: 26.9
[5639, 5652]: 25.2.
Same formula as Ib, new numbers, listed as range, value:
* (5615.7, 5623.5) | 22.8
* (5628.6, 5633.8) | 26.7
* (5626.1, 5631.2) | 26.2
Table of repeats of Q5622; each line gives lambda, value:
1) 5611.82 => 22.3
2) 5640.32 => 26.7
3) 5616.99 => 21.9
